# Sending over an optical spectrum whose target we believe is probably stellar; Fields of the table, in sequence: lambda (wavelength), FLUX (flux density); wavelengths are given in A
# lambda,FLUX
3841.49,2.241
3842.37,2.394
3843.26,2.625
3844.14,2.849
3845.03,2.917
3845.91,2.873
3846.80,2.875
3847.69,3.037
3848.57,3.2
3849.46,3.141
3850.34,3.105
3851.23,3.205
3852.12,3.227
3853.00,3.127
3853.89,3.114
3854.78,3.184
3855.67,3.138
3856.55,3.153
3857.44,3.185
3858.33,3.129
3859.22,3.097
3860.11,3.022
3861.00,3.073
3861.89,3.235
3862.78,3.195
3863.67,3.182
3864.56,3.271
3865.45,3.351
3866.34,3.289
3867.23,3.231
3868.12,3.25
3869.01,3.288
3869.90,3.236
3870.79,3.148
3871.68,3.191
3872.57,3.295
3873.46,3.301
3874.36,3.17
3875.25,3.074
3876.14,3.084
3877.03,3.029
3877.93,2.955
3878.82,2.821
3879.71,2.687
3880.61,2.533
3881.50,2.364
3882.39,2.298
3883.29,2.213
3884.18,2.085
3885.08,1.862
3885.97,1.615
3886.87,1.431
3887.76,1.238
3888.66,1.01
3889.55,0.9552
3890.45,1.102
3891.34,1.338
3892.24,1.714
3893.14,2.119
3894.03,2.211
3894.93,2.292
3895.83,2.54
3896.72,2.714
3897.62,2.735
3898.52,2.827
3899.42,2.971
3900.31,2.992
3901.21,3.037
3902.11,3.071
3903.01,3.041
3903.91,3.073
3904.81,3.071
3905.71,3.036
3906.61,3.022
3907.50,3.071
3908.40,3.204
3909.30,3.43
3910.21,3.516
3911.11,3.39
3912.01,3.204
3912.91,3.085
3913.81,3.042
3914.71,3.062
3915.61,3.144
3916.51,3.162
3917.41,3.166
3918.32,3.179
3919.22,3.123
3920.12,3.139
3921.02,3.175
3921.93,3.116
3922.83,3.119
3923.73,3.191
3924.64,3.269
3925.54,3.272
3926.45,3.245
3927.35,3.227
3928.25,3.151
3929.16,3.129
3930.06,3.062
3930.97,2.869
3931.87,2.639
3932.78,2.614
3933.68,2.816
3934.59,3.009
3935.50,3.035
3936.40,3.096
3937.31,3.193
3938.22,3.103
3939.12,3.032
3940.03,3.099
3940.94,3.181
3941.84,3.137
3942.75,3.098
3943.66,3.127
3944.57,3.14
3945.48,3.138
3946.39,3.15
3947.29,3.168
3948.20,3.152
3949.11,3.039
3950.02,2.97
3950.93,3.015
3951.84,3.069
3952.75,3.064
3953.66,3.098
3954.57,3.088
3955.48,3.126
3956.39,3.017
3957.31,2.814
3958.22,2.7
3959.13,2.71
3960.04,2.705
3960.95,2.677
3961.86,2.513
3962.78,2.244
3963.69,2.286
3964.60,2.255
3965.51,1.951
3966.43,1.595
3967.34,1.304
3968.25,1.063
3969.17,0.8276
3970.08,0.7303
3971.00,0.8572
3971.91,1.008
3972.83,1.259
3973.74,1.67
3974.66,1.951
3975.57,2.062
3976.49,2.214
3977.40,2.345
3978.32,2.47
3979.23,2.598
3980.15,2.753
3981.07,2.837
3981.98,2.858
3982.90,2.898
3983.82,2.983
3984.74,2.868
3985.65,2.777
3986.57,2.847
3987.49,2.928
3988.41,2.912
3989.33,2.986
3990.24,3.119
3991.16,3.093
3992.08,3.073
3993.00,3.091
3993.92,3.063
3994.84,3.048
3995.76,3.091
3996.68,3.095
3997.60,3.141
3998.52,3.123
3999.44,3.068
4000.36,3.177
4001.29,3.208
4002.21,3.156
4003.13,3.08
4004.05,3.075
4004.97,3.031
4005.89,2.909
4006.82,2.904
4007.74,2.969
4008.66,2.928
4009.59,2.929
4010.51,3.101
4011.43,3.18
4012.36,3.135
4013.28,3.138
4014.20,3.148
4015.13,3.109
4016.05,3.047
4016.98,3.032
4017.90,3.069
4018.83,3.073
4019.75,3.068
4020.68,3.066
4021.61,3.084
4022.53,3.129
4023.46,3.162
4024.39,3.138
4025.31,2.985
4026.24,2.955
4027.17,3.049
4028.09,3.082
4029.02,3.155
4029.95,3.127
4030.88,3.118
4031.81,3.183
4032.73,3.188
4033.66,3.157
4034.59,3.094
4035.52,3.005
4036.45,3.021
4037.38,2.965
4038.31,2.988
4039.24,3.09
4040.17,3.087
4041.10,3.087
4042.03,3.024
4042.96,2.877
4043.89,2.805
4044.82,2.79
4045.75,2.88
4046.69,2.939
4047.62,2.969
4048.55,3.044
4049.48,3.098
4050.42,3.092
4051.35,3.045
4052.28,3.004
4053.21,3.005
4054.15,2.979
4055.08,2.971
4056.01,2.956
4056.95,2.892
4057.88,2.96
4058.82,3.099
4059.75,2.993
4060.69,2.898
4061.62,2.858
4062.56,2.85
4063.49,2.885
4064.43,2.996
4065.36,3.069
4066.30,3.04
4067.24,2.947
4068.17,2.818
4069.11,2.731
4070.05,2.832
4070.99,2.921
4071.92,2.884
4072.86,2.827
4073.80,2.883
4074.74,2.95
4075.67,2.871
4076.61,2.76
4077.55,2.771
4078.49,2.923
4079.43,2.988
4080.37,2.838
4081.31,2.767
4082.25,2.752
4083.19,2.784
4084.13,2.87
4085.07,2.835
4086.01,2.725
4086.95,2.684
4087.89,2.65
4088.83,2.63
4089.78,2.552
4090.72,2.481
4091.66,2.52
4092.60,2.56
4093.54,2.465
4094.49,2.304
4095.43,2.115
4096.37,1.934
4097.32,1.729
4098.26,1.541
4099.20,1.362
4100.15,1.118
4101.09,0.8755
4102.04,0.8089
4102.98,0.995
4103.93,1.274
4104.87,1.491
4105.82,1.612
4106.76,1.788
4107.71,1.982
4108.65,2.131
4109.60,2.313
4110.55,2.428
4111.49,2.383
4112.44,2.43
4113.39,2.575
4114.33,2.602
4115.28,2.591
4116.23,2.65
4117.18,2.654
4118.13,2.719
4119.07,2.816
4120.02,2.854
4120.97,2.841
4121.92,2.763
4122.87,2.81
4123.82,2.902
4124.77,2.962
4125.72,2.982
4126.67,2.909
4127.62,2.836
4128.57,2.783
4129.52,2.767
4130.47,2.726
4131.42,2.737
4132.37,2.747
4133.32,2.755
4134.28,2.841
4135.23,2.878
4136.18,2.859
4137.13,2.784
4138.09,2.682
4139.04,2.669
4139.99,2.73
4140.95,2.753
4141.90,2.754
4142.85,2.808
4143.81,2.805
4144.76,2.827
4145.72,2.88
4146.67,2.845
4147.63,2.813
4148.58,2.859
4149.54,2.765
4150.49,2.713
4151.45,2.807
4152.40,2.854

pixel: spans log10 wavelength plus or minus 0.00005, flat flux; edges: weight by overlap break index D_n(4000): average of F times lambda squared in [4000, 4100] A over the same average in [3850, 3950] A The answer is 1.1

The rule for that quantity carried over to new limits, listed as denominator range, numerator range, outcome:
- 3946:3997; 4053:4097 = 1.15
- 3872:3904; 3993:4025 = 1.36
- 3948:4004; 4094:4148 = 1.00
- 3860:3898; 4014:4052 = 1.28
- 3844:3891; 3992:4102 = 1.12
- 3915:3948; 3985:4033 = 1.03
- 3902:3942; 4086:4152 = 0.87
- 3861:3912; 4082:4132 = 0.97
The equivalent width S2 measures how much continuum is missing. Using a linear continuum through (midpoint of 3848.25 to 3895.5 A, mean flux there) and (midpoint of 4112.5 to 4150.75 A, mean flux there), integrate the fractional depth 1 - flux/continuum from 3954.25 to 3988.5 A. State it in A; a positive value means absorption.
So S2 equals 5.8 A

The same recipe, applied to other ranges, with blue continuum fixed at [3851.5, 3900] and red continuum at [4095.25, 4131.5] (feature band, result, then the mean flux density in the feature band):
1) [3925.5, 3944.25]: -3.4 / 3.05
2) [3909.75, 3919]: -2.0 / 3.19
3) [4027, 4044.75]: -4.9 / 3.05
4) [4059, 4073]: -3.4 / 2.91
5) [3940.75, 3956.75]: -3.4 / 3.1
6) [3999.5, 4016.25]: -4.3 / 3.07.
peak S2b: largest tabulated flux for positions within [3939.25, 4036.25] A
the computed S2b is 3.208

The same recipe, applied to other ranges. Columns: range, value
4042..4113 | 3.099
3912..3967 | 3.272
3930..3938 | 3.193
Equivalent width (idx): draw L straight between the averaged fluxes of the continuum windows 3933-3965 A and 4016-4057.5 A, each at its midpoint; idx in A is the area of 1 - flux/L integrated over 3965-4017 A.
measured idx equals 6.32 A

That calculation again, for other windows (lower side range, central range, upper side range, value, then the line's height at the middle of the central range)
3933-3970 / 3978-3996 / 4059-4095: -1.1 A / 2.74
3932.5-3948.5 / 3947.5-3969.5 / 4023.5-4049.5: 3.9 A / 3.07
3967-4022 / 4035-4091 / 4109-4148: -3.7 A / 2.72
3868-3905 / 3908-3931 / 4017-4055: -4.9 A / 2.63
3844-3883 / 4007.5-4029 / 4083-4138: -3.5 A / 2.64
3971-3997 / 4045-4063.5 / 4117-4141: -1.8 A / 2.7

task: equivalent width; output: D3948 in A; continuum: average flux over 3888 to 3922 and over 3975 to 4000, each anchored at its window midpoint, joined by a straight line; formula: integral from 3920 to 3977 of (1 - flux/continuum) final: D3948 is 3.0 A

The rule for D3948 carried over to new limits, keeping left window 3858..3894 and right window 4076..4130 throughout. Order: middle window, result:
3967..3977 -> 4.6 A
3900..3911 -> -2.4 A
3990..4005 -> -3.7 A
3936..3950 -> -3.2 A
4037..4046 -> -1.9 A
